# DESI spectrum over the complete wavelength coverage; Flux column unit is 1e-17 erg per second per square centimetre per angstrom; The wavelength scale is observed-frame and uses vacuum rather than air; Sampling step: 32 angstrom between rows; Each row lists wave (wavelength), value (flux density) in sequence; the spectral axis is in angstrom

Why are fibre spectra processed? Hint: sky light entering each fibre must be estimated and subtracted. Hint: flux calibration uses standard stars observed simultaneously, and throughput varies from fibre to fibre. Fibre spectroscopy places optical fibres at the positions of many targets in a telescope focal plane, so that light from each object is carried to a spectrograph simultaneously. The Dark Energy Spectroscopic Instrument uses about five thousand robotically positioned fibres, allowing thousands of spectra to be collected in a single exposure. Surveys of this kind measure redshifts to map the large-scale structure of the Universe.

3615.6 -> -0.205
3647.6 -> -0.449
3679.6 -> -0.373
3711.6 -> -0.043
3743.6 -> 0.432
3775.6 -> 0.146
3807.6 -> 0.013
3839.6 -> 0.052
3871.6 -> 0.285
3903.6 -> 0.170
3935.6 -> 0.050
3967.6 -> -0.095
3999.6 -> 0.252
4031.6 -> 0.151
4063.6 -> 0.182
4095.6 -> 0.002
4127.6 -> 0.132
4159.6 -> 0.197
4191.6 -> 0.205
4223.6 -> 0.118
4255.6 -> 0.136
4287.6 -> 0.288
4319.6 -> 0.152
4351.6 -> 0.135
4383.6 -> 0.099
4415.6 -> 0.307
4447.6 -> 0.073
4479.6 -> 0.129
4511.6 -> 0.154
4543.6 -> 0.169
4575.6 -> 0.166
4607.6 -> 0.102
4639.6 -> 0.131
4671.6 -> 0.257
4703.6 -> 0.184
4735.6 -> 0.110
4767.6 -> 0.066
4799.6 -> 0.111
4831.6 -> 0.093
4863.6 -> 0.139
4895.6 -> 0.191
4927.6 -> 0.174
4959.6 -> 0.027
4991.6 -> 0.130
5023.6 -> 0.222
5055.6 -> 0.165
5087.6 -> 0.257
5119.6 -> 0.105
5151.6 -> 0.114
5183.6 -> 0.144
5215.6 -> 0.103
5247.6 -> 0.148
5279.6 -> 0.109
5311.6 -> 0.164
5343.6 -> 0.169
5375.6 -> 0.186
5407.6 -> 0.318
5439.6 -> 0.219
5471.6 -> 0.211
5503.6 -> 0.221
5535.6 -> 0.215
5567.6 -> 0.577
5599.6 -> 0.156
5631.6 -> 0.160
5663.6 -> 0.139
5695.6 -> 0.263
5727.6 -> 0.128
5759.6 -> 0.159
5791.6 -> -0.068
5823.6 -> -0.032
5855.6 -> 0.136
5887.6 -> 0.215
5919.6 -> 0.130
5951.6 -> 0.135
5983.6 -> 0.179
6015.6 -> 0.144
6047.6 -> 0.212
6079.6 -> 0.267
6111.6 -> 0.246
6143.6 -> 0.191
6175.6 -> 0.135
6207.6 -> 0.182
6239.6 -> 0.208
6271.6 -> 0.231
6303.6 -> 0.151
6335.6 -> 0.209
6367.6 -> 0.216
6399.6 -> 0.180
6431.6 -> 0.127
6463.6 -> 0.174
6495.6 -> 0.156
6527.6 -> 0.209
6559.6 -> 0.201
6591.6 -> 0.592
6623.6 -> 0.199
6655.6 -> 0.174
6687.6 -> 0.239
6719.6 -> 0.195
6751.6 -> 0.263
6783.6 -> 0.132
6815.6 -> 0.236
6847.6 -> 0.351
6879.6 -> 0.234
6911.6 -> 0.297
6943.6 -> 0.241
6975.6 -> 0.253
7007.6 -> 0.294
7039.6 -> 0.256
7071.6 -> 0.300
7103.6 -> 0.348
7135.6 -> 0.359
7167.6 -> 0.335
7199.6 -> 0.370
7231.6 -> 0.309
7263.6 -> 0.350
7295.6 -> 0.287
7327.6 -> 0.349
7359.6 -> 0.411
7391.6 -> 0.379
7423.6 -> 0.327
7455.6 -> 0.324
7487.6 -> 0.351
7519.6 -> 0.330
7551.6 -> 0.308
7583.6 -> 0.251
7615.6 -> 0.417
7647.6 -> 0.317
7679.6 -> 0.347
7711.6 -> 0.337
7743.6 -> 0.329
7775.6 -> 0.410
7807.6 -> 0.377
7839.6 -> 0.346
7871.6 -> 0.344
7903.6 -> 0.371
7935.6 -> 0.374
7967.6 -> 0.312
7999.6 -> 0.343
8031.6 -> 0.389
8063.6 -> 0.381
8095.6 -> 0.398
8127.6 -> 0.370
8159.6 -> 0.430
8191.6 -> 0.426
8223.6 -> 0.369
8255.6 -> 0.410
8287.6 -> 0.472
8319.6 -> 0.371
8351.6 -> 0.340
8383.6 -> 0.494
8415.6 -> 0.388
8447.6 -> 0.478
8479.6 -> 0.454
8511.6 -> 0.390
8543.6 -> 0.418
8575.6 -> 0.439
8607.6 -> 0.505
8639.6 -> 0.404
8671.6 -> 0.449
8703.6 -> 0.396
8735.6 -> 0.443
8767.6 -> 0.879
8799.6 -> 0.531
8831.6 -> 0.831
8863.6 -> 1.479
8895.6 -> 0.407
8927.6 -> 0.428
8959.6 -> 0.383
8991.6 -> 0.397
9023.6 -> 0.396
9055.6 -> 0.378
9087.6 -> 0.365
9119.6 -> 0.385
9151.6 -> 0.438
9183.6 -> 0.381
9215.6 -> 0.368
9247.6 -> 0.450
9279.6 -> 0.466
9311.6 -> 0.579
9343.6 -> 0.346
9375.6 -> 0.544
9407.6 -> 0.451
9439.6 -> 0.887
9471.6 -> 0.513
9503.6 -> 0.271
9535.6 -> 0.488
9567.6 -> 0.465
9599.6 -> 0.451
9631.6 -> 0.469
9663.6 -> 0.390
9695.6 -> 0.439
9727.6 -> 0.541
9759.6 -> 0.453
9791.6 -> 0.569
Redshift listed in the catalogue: 0.77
